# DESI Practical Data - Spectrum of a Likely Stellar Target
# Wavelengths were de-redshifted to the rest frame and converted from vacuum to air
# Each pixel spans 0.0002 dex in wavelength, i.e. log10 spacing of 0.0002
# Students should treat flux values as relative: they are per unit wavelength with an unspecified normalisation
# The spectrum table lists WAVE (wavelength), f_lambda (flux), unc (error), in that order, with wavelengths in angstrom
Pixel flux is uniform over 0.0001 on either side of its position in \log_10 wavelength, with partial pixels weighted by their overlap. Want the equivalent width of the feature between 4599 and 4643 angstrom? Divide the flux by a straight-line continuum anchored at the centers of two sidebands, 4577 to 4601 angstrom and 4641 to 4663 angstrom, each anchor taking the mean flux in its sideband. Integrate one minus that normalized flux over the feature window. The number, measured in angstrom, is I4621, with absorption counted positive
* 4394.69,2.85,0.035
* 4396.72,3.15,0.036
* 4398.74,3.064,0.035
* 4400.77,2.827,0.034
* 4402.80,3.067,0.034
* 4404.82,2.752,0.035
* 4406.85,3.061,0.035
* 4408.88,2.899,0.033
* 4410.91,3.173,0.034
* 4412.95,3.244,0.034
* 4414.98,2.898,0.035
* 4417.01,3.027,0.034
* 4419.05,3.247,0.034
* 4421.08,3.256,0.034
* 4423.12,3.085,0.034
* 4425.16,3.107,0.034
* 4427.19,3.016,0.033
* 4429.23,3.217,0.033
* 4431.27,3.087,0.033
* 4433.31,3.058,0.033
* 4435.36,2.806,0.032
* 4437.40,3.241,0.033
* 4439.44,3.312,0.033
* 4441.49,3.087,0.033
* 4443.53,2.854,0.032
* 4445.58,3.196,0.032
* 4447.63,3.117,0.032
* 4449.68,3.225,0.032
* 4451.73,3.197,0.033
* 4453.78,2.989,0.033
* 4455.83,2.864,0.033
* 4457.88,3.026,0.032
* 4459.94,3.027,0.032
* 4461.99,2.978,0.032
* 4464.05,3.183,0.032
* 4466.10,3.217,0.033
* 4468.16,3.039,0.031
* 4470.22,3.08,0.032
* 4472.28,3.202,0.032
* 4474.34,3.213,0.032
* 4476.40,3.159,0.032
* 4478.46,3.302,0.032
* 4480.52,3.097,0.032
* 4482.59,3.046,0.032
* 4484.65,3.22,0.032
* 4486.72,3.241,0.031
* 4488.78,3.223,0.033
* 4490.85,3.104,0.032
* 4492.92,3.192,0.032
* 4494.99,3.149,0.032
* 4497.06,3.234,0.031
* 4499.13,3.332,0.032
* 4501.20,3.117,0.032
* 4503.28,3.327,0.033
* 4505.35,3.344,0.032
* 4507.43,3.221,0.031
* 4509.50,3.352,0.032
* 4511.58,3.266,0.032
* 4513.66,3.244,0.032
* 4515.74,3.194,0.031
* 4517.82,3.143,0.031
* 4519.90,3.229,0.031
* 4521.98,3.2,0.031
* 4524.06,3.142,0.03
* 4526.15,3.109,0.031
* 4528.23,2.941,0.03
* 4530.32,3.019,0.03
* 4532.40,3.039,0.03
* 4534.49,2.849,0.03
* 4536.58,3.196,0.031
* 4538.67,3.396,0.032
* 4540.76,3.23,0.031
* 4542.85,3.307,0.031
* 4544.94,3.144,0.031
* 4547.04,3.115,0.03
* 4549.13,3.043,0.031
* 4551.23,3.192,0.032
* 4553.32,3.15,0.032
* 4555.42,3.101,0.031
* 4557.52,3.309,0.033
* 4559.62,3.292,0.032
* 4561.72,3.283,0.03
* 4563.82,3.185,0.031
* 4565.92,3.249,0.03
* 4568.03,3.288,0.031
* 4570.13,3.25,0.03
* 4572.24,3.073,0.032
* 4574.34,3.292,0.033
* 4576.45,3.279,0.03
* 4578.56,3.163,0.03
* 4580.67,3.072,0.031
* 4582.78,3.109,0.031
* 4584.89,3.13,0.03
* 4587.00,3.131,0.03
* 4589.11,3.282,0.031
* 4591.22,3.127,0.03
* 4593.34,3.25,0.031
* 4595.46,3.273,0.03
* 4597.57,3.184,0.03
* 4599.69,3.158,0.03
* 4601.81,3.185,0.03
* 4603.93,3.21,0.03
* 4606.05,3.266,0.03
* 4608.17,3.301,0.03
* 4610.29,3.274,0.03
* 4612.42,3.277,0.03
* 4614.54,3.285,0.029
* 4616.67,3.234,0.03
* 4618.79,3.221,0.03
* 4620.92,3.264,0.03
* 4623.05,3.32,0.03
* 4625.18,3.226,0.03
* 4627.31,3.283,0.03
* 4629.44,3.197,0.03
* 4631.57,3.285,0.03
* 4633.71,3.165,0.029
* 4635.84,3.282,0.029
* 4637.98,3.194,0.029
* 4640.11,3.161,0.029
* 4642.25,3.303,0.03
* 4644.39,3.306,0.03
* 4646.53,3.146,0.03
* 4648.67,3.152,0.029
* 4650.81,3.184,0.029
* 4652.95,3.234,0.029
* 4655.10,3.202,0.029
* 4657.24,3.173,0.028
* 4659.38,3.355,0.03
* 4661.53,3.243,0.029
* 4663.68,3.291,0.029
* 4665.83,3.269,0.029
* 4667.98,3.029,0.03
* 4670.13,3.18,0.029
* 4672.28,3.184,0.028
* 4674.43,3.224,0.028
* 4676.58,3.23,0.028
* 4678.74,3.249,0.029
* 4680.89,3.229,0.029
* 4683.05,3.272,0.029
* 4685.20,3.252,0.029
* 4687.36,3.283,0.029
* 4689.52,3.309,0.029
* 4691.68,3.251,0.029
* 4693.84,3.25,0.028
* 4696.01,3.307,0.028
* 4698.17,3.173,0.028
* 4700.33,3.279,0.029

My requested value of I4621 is -0.56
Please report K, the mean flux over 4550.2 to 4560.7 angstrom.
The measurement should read 3.21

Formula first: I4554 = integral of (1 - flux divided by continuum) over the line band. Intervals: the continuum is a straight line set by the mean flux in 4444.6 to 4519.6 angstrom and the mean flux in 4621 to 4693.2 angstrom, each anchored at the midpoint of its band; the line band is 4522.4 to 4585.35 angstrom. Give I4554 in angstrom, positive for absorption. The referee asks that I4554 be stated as 0.6 angstrom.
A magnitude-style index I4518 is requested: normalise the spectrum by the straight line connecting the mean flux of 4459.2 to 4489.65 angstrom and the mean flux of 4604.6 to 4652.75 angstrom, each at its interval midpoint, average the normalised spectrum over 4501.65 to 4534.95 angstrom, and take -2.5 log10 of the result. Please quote 0.00 mag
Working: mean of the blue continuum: 3.15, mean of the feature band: 3.17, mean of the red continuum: 3.24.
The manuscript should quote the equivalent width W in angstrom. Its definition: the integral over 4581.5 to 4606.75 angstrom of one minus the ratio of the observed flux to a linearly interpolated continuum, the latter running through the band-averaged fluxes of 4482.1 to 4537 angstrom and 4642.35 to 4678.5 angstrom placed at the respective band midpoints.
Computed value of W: 0.1 angstrom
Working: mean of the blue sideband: 3.17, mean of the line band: 3.19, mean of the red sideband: 3.22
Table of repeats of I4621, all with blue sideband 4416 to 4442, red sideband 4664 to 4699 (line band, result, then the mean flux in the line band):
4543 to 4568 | -0.2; 3.2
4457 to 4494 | 0.0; 3.14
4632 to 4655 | 0.0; 3.21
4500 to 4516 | -0.5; 3.26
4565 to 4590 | -0.1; 3.19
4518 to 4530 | 0.2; 3.12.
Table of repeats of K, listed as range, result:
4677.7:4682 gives 3.24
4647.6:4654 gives 3.19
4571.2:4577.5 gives 3.22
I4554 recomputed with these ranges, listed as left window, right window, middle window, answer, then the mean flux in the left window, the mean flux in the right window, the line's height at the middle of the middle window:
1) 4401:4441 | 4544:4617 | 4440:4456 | 0.1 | 3.08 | 3.2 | 3.1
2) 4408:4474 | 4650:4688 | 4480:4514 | -1.0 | 3.09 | 3.23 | 3.13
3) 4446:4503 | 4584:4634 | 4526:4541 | 0.4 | 3.14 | 3.23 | 3.18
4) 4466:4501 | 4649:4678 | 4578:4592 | 0.2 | 3.18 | 3.21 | 3.2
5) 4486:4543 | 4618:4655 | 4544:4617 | 0.1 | 3.19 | 3.23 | 3.21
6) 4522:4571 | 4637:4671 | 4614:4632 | -0.3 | 3.17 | 3.21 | 3.2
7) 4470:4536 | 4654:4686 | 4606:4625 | -0.4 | 3.17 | 3.23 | 3.21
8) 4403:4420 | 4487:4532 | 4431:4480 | 0.1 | 3.04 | 3.19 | 3.11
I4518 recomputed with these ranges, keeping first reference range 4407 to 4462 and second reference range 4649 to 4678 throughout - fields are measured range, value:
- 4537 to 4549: -0.026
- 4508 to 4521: -0.037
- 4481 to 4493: -0.018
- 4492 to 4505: -0.038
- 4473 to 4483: -0.022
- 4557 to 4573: -0.028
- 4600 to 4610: -0.019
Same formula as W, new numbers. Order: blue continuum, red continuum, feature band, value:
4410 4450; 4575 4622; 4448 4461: 0.28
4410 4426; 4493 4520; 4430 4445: 0.39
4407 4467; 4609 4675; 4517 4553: 0.25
